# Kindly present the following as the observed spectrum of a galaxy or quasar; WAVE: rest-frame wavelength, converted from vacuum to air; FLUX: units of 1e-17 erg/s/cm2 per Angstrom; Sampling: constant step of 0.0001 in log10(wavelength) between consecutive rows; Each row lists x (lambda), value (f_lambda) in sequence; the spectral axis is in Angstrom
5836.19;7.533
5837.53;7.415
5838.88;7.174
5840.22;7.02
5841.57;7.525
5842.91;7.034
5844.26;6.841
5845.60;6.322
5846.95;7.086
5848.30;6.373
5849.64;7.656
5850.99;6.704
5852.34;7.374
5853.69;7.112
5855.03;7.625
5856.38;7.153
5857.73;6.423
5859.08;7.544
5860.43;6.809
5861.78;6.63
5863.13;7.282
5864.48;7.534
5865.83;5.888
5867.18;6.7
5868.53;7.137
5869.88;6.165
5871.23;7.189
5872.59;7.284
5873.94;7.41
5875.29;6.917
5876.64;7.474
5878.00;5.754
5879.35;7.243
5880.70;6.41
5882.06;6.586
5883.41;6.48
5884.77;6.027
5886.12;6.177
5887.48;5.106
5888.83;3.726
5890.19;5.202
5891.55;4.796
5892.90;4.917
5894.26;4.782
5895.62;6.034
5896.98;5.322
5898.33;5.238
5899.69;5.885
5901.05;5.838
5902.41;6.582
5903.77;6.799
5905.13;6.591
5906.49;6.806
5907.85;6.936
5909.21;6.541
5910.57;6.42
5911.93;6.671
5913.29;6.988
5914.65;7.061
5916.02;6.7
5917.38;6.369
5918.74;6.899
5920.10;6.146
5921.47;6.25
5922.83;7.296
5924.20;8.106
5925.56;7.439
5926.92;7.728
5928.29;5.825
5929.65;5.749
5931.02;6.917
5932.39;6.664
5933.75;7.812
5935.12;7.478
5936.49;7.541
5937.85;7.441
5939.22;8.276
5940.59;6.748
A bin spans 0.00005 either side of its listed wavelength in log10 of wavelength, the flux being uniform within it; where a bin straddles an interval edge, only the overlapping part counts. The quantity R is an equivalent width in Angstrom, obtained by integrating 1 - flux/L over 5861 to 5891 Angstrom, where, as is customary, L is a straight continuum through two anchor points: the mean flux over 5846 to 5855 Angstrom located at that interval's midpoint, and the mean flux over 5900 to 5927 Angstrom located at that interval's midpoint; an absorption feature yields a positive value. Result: 2.1 Angstrom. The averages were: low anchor 7.07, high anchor 6.78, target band 6.46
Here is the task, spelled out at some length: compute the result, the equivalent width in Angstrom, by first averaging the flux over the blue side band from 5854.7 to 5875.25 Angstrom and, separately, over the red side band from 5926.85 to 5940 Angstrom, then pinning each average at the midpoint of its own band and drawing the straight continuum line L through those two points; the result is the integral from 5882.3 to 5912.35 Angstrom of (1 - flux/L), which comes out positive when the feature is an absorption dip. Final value 5.02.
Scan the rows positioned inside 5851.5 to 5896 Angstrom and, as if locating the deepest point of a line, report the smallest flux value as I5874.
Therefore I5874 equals 3.726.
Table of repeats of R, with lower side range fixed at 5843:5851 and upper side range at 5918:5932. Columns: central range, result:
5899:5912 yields 0.6 Angstrom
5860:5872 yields 0.1 Angstrom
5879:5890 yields 1.5 Angstrom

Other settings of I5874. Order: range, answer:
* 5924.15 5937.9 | 5.749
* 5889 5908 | 4.782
